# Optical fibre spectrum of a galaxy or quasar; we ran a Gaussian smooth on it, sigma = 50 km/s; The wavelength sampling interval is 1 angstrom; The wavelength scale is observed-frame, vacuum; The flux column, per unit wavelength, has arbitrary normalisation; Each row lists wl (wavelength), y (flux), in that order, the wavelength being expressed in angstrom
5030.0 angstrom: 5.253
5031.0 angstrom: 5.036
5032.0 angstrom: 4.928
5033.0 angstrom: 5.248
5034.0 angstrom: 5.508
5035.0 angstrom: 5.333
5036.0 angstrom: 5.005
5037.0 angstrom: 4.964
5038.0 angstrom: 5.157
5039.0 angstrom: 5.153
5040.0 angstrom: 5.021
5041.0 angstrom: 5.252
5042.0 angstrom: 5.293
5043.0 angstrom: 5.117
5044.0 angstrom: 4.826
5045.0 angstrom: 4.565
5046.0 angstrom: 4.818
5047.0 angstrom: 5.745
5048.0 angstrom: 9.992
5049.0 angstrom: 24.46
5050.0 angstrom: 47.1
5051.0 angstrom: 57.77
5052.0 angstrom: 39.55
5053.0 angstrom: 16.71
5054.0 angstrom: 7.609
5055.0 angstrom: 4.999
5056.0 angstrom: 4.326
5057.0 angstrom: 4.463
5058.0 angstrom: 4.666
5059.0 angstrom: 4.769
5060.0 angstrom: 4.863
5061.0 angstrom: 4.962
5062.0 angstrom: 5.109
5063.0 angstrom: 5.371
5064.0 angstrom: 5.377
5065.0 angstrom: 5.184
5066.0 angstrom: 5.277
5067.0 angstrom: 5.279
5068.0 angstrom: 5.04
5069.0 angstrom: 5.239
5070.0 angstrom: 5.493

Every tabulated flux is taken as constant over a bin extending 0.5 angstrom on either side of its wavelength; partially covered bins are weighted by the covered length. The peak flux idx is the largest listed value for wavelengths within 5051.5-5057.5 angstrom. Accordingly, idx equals 39.55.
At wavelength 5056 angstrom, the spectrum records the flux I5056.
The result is 4.326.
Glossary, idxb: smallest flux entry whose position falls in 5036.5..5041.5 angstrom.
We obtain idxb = 4.964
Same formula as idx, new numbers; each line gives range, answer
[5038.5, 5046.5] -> 5.293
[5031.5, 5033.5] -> 5.248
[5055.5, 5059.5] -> 4.769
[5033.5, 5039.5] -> 5.508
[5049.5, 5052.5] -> 57.77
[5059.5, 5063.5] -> 5.371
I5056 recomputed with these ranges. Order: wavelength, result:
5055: 4.999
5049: 24.46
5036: 5.005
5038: 5.157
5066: 5.277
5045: 4.565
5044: 4.826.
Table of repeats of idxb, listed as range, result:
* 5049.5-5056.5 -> 4.326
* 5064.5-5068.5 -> 5.04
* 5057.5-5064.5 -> 4.666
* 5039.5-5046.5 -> 4.565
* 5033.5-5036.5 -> 5.005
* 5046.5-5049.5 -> 5.745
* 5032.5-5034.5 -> 5.248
